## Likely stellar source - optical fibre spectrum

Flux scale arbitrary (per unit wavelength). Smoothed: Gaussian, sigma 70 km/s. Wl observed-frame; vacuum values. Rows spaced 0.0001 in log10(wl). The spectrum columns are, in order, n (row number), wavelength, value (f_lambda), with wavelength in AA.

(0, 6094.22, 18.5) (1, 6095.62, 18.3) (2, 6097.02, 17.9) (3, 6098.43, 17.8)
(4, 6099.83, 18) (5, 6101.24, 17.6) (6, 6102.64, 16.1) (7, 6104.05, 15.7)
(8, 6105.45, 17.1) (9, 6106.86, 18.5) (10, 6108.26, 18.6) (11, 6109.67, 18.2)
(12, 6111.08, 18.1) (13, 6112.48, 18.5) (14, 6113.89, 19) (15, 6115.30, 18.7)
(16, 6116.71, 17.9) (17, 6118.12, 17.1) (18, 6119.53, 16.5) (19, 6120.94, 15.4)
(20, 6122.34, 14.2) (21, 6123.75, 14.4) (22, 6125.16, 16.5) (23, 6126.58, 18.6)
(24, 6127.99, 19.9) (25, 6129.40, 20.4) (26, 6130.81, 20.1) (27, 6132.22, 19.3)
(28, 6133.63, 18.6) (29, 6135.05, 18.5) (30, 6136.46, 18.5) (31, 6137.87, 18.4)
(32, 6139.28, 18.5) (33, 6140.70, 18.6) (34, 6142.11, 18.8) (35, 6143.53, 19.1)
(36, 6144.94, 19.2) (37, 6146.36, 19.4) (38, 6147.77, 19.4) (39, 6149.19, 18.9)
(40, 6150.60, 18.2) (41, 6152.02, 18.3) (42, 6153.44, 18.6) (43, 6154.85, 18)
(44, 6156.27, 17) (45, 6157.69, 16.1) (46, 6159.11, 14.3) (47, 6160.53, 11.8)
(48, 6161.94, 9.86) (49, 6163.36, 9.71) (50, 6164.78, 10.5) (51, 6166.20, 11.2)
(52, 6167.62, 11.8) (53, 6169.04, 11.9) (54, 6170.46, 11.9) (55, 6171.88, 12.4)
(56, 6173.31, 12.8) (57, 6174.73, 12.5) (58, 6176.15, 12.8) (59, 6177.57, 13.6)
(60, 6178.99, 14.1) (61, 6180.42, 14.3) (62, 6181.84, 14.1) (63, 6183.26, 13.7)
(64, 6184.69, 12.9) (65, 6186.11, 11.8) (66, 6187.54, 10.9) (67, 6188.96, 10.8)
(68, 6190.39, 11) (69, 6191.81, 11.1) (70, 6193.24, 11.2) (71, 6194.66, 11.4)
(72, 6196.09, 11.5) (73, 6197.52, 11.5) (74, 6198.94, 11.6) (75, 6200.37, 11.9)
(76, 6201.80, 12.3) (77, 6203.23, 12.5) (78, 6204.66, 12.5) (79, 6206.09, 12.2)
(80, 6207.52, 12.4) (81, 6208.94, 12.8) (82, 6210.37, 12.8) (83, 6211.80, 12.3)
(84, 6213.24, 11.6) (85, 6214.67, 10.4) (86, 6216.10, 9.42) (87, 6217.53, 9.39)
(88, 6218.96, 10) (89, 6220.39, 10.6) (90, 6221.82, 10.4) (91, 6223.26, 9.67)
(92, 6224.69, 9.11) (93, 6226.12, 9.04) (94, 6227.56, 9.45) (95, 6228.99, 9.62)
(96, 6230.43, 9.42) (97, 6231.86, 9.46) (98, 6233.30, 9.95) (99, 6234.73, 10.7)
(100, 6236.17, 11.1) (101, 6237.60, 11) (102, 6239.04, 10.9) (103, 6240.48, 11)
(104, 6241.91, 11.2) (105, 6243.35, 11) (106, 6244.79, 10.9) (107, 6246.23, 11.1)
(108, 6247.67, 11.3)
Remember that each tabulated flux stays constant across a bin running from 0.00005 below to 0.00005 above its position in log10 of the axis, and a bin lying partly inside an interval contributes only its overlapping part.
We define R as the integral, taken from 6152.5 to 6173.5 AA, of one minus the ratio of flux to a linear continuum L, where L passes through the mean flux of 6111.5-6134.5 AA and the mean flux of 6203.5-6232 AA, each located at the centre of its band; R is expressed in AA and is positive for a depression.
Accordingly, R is 2.27 AA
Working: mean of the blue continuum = 17.8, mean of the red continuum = 10.7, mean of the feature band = 13.3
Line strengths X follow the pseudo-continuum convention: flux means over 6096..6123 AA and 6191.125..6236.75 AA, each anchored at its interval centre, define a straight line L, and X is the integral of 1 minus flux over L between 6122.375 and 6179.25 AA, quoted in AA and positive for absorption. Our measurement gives -4.2 AA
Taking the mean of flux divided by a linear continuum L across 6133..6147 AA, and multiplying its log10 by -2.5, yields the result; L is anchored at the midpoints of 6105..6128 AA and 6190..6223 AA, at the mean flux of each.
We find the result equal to -0.184 mag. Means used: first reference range 17.4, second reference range 11.4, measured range 18.8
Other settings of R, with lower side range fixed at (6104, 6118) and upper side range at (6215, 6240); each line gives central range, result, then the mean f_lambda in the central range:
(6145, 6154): -2.0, 18.8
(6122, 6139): -1.5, 18.2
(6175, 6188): 0.0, 13.2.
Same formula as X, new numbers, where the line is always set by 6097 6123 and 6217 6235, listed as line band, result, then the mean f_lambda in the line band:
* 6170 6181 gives 0.0 AA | 13.1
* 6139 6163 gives -3.9 AA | 17.2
